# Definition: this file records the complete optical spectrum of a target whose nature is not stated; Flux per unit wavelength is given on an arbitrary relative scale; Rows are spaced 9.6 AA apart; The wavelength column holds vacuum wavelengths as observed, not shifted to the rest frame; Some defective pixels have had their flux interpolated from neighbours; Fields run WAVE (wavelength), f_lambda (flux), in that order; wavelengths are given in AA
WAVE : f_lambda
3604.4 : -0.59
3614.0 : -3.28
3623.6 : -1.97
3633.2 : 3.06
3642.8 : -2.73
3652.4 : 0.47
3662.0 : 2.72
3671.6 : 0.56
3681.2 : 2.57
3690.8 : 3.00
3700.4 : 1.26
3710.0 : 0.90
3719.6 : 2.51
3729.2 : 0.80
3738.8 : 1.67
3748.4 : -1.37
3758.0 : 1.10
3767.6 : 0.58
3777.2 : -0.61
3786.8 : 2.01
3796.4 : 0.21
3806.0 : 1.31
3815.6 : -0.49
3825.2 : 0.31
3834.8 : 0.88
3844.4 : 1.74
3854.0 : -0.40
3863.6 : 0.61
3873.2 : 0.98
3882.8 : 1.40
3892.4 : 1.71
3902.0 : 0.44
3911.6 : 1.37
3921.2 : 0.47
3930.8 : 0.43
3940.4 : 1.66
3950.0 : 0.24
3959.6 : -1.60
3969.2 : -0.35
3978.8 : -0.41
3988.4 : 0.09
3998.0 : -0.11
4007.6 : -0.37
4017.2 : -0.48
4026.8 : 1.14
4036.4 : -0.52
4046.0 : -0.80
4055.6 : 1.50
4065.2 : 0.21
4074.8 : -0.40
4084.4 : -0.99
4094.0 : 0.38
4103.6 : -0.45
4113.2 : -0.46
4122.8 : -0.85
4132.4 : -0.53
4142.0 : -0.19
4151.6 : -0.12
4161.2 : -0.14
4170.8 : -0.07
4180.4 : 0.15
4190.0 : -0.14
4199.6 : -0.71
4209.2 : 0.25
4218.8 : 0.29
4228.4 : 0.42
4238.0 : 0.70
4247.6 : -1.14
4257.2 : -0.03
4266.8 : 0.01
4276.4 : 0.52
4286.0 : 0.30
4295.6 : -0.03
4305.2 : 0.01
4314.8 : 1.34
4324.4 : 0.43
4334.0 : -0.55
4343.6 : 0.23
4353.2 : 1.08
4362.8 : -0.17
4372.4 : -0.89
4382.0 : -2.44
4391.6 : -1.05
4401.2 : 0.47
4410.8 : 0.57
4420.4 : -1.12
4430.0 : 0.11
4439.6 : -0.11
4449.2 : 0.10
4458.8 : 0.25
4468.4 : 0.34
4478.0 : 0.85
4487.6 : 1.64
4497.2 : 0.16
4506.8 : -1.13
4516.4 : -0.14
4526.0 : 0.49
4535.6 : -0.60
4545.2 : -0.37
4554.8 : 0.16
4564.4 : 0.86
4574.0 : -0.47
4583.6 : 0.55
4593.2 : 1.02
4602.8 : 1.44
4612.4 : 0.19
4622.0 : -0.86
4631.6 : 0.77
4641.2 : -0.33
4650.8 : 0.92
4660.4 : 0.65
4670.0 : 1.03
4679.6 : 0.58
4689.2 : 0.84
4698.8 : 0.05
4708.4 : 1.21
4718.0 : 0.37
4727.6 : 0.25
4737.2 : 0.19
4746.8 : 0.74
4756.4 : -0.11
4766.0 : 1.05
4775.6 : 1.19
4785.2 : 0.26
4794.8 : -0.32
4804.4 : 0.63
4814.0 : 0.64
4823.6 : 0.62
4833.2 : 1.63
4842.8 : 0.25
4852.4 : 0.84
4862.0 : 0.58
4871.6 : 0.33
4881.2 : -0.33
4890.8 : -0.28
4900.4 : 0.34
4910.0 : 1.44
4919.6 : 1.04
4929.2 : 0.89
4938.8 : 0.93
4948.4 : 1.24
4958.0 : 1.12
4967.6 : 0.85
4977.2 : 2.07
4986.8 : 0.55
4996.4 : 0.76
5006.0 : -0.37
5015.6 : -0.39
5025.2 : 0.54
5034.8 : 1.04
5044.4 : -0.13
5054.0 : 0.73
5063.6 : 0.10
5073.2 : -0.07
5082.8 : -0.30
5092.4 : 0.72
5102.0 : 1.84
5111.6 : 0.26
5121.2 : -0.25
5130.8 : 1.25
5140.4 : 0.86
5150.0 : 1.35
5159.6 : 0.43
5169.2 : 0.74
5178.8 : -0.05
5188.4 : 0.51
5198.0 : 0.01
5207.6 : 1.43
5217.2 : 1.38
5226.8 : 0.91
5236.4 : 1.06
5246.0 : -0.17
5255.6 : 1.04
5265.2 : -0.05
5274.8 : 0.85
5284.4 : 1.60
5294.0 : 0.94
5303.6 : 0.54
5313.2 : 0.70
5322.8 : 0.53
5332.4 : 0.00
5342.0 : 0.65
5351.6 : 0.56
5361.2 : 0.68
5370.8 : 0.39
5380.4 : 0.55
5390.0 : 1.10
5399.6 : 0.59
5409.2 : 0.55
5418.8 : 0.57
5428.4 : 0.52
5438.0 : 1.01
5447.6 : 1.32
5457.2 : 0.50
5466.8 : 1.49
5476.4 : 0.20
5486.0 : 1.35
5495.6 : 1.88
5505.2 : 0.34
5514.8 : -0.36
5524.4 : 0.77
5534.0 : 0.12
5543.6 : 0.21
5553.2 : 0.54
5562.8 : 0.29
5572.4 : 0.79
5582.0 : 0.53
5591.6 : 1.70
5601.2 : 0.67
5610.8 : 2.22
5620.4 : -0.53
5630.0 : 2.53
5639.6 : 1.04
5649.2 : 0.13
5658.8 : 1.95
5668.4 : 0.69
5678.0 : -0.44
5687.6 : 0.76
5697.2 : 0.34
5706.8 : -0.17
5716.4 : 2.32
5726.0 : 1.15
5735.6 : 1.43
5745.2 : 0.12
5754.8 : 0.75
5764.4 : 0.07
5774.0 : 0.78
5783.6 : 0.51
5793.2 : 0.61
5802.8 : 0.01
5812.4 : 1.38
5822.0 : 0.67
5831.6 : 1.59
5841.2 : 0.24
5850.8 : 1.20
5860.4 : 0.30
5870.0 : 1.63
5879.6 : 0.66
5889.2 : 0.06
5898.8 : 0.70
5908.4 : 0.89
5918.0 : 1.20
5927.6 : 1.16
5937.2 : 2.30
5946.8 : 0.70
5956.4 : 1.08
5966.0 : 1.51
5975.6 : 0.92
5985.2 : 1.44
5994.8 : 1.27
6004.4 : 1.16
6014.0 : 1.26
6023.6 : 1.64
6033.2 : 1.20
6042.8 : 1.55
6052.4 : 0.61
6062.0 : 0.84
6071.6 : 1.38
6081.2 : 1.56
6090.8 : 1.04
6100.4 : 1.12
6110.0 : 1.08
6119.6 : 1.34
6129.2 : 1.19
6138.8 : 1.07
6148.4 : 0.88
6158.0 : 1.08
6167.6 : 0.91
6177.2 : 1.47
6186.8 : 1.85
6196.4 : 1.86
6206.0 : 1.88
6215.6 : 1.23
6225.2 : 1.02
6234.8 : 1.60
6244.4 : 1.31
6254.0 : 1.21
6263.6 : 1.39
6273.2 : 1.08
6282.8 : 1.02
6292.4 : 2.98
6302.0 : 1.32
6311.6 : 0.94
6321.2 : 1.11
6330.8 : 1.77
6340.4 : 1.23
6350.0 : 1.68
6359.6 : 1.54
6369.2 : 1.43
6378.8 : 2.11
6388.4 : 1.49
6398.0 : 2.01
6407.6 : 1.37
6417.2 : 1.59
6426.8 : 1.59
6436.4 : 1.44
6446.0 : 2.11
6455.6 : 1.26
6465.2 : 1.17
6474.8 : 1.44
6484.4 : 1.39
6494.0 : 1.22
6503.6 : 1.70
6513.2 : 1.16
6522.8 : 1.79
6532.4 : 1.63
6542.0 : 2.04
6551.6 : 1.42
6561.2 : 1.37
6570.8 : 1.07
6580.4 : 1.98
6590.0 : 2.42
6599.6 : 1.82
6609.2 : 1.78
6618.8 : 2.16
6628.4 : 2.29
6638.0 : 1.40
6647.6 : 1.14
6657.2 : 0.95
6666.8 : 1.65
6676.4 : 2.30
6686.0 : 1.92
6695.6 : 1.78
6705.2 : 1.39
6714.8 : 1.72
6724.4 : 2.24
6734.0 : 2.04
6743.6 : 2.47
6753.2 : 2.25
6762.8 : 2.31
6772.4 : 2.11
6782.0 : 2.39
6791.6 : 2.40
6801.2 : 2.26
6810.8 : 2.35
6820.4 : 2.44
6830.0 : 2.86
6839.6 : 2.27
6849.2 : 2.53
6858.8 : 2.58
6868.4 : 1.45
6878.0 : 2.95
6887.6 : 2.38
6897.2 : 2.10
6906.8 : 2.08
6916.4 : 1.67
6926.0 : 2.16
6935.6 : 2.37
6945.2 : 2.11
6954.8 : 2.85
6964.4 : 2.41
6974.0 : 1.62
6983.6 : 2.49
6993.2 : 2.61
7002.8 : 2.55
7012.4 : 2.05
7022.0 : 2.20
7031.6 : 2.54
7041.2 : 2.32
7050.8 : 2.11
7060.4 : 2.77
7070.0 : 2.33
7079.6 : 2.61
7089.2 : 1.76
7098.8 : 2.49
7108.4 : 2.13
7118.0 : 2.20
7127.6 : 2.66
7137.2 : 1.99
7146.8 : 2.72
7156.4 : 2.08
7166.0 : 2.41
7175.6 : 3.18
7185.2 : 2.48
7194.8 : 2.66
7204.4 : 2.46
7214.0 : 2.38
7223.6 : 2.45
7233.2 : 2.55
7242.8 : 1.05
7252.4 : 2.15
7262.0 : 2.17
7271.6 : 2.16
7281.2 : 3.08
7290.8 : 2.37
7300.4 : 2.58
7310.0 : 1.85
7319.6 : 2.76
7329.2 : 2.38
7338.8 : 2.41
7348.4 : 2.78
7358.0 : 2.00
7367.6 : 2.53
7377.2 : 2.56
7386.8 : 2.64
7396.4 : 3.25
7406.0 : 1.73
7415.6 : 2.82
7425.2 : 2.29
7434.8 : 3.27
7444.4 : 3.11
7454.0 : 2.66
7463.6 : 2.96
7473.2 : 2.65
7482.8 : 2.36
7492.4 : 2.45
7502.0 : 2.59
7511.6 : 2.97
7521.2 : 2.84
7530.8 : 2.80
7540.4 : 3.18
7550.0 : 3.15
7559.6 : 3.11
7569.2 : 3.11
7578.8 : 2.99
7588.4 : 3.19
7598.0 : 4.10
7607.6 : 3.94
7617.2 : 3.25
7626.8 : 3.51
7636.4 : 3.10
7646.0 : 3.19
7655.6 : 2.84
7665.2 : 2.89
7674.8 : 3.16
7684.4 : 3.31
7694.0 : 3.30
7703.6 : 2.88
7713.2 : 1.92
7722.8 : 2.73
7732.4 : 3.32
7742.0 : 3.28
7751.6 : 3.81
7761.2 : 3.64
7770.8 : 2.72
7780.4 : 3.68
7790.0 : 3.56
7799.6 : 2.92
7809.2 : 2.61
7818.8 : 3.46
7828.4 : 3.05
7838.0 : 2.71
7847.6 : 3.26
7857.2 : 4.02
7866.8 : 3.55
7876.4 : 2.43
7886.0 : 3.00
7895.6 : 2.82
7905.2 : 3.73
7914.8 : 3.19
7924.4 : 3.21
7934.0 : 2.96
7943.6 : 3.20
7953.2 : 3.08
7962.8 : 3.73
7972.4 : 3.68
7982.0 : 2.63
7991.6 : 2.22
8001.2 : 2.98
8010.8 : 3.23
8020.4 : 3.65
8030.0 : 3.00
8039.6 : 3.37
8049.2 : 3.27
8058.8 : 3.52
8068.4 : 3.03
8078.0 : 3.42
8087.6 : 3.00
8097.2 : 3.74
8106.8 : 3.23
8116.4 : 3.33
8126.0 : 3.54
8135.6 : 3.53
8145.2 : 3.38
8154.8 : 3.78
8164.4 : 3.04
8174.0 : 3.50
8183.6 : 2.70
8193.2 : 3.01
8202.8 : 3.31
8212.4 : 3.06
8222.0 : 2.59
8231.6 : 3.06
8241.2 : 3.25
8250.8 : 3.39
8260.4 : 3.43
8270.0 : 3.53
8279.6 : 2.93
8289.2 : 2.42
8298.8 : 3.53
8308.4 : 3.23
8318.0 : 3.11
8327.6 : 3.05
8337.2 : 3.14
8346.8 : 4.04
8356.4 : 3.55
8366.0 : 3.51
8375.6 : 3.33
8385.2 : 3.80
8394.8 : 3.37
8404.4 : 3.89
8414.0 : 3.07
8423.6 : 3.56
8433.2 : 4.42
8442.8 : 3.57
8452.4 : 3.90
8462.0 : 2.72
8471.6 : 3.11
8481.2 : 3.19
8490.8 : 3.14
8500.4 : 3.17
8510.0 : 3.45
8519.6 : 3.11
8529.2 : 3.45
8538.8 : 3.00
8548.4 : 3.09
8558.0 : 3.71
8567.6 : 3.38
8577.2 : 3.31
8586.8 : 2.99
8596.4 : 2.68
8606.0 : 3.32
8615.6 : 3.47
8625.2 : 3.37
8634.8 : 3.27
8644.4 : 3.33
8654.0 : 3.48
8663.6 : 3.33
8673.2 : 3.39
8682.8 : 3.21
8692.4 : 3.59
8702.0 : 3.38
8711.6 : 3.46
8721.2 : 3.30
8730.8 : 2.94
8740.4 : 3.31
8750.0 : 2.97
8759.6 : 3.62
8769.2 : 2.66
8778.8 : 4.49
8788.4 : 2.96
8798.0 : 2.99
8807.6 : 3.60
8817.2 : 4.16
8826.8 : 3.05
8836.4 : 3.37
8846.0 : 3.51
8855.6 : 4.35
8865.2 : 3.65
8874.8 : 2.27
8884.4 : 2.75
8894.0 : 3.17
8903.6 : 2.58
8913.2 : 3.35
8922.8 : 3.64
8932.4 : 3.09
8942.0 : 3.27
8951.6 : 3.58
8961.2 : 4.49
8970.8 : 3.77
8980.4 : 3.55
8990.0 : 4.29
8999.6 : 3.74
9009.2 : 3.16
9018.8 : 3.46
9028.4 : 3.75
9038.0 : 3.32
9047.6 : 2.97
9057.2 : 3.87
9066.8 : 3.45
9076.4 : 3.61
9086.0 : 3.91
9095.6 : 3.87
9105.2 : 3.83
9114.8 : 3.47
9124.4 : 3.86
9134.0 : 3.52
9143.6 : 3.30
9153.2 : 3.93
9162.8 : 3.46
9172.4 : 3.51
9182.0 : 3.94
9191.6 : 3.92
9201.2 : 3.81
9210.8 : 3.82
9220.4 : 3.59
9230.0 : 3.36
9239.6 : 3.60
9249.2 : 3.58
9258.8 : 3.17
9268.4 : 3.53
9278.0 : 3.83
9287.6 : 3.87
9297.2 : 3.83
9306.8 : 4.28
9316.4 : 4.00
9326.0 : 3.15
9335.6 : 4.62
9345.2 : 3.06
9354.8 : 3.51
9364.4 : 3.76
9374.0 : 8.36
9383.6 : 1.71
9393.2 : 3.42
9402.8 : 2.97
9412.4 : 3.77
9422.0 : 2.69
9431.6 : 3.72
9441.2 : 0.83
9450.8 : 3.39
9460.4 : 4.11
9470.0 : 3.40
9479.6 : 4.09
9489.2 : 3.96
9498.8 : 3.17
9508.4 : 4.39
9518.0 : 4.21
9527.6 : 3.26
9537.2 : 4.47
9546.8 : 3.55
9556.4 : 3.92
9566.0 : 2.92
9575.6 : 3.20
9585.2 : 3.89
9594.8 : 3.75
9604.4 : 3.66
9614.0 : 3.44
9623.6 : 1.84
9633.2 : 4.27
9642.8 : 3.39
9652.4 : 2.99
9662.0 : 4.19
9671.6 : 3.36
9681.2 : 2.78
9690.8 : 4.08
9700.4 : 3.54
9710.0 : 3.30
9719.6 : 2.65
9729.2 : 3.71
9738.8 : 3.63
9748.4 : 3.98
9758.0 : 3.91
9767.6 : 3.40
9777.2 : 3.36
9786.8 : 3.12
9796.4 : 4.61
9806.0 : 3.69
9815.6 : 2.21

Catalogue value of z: 0.69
